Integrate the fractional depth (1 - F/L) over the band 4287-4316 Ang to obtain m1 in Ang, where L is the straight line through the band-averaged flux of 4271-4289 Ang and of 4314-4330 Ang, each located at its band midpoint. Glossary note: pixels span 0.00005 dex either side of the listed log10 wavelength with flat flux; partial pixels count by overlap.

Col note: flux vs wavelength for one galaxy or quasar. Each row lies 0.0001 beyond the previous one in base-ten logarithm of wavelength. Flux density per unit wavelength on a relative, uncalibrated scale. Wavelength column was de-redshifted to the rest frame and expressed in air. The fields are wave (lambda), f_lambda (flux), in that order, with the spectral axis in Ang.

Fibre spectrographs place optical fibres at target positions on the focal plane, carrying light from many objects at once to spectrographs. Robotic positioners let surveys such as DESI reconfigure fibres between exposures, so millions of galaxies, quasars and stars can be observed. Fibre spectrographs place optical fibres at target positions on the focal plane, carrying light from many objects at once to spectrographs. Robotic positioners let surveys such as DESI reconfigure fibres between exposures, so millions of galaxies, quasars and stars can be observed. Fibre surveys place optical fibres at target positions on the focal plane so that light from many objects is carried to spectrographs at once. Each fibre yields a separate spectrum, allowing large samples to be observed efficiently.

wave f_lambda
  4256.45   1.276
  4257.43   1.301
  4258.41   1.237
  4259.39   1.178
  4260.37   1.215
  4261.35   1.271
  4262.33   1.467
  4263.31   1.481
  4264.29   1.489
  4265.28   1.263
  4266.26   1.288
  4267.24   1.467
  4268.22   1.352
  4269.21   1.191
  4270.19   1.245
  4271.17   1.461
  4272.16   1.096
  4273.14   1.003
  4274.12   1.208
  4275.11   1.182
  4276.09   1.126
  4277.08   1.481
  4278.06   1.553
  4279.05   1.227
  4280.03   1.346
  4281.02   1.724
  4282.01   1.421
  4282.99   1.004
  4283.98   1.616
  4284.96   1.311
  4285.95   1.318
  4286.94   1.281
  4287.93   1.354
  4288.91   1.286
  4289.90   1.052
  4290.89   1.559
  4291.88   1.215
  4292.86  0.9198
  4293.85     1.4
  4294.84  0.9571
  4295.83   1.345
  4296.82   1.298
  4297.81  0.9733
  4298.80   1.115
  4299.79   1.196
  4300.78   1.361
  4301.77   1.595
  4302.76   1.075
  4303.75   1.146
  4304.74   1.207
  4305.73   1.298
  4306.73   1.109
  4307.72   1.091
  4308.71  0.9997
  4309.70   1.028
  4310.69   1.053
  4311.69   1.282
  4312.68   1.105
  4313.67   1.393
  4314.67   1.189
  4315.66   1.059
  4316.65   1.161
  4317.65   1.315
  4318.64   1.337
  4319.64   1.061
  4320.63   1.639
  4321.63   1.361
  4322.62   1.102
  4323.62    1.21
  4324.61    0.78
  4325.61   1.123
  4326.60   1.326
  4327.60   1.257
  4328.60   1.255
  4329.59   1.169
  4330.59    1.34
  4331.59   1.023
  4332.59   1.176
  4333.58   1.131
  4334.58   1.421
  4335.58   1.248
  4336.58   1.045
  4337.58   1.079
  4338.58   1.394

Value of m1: 1.5 Ang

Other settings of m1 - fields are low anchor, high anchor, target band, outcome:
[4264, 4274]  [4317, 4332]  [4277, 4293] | -1.0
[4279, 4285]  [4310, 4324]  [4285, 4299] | 1.3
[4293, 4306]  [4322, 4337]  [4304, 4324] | 0.0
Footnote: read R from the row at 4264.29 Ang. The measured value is 1.489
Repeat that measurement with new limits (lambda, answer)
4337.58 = 1.079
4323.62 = 1.21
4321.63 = 1.361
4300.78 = 1.361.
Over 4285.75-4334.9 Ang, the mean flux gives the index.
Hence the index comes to 1.21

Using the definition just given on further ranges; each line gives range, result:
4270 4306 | 1.27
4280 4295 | 1.3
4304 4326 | 1.18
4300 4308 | 1.24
